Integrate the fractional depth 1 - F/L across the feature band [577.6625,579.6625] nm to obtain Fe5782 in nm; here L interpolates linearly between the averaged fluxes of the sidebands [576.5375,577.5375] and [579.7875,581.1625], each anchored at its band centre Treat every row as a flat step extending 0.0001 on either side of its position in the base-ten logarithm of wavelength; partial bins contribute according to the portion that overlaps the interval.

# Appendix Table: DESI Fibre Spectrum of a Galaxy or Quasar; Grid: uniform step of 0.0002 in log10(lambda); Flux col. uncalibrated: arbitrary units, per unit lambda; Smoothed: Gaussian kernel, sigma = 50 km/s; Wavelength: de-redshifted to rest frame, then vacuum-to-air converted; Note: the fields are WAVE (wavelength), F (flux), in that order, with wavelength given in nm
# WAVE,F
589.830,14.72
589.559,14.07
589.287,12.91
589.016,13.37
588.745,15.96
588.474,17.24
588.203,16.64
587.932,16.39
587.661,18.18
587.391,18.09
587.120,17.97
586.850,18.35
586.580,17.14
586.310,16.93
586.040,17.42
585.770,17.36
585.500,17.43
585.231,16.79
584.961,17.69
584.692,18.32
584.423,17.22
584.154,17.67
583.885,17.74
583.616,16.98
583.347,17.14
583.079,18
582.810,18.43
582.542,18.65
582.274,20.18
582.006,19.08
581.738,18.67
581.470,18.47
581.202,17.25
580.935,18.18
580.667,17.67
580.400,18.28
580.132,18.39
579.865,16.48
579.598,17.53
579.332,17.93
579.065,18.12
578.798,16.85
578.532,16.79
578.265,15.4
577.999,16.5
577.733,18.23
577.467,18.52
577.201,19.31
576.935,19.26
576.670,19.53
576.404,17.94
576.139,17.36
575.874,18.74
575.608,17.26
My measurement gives 0.15 nm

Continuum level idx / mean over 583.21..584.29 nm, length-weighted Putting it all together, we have 17.4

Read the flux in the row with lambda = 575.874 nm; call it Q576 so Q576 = 18.74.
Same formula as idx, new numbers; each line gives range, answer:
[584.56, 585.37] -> 17.6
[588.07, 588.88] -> 16.6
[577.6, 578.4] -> 16.7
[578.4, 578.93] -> 16.8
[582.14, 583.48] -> 18.5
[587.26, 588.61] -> 17.3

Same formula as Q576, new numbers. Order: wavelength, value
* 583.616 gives 16.98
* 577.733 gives 18.23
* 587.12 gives 17.97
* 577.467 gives 18.52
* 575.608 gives 17.26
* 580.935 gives 18.18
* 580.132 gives 18.39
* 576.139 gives 17.36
